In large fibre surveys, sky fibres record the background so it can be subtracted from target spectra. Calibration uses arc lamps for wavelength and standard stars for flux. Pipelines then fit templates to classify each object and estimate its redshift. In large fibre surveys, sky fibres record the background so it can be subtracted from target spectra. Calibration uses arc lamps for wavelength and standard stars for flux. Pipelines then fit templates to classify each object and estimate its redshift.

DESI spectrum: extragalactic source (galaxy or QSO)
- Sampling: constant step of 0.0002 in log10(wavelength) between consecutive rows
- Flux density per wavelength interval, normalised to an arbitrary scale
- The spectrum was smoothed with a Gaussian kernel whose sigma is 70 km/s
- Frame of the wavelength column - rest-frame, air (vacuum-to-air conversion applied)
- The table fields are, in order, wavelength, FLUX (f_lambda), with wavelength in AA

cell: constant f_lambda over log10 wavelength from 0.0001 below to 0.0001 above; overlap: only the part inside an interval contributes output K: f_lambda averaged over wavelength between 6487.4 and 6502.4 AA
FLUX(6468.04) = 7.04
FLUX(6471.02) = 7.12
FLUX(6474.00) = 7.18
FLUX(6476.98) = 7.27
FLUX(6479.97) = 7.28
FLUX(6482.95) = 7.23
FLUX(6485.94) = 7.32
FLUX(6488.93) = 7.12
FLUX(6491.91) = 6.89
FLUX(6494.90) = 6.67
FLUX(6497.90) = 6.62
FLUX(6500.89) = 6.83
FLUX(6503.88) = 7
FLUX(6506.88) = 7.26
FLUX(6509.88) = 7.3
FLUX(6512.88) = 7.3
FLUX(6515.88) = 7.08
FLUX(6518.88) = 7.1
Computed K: 6.83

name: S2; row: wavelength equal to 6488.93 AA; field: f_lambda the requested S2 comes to 7.12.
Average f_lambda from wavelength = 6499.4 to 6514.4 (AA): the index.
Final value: 7.14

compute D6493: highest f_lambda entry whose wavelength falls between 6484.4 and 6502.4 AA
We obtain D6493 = 7.32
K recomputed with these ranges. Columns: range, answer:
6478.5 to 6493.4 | 7.17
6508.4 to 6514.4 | 7.3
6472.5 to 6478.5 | 7.22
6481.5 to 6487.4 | 7.27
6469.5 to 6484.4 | 7.22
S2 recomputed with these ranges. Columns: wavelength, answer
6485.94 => 7.32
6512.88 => 7.3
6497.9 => 6.62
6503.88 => 7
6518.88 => 7.1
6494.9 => 6.67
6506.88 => 7.26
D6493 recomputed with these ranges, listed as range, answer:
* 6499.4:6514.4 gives 7.3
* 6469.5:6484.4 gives 7.28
